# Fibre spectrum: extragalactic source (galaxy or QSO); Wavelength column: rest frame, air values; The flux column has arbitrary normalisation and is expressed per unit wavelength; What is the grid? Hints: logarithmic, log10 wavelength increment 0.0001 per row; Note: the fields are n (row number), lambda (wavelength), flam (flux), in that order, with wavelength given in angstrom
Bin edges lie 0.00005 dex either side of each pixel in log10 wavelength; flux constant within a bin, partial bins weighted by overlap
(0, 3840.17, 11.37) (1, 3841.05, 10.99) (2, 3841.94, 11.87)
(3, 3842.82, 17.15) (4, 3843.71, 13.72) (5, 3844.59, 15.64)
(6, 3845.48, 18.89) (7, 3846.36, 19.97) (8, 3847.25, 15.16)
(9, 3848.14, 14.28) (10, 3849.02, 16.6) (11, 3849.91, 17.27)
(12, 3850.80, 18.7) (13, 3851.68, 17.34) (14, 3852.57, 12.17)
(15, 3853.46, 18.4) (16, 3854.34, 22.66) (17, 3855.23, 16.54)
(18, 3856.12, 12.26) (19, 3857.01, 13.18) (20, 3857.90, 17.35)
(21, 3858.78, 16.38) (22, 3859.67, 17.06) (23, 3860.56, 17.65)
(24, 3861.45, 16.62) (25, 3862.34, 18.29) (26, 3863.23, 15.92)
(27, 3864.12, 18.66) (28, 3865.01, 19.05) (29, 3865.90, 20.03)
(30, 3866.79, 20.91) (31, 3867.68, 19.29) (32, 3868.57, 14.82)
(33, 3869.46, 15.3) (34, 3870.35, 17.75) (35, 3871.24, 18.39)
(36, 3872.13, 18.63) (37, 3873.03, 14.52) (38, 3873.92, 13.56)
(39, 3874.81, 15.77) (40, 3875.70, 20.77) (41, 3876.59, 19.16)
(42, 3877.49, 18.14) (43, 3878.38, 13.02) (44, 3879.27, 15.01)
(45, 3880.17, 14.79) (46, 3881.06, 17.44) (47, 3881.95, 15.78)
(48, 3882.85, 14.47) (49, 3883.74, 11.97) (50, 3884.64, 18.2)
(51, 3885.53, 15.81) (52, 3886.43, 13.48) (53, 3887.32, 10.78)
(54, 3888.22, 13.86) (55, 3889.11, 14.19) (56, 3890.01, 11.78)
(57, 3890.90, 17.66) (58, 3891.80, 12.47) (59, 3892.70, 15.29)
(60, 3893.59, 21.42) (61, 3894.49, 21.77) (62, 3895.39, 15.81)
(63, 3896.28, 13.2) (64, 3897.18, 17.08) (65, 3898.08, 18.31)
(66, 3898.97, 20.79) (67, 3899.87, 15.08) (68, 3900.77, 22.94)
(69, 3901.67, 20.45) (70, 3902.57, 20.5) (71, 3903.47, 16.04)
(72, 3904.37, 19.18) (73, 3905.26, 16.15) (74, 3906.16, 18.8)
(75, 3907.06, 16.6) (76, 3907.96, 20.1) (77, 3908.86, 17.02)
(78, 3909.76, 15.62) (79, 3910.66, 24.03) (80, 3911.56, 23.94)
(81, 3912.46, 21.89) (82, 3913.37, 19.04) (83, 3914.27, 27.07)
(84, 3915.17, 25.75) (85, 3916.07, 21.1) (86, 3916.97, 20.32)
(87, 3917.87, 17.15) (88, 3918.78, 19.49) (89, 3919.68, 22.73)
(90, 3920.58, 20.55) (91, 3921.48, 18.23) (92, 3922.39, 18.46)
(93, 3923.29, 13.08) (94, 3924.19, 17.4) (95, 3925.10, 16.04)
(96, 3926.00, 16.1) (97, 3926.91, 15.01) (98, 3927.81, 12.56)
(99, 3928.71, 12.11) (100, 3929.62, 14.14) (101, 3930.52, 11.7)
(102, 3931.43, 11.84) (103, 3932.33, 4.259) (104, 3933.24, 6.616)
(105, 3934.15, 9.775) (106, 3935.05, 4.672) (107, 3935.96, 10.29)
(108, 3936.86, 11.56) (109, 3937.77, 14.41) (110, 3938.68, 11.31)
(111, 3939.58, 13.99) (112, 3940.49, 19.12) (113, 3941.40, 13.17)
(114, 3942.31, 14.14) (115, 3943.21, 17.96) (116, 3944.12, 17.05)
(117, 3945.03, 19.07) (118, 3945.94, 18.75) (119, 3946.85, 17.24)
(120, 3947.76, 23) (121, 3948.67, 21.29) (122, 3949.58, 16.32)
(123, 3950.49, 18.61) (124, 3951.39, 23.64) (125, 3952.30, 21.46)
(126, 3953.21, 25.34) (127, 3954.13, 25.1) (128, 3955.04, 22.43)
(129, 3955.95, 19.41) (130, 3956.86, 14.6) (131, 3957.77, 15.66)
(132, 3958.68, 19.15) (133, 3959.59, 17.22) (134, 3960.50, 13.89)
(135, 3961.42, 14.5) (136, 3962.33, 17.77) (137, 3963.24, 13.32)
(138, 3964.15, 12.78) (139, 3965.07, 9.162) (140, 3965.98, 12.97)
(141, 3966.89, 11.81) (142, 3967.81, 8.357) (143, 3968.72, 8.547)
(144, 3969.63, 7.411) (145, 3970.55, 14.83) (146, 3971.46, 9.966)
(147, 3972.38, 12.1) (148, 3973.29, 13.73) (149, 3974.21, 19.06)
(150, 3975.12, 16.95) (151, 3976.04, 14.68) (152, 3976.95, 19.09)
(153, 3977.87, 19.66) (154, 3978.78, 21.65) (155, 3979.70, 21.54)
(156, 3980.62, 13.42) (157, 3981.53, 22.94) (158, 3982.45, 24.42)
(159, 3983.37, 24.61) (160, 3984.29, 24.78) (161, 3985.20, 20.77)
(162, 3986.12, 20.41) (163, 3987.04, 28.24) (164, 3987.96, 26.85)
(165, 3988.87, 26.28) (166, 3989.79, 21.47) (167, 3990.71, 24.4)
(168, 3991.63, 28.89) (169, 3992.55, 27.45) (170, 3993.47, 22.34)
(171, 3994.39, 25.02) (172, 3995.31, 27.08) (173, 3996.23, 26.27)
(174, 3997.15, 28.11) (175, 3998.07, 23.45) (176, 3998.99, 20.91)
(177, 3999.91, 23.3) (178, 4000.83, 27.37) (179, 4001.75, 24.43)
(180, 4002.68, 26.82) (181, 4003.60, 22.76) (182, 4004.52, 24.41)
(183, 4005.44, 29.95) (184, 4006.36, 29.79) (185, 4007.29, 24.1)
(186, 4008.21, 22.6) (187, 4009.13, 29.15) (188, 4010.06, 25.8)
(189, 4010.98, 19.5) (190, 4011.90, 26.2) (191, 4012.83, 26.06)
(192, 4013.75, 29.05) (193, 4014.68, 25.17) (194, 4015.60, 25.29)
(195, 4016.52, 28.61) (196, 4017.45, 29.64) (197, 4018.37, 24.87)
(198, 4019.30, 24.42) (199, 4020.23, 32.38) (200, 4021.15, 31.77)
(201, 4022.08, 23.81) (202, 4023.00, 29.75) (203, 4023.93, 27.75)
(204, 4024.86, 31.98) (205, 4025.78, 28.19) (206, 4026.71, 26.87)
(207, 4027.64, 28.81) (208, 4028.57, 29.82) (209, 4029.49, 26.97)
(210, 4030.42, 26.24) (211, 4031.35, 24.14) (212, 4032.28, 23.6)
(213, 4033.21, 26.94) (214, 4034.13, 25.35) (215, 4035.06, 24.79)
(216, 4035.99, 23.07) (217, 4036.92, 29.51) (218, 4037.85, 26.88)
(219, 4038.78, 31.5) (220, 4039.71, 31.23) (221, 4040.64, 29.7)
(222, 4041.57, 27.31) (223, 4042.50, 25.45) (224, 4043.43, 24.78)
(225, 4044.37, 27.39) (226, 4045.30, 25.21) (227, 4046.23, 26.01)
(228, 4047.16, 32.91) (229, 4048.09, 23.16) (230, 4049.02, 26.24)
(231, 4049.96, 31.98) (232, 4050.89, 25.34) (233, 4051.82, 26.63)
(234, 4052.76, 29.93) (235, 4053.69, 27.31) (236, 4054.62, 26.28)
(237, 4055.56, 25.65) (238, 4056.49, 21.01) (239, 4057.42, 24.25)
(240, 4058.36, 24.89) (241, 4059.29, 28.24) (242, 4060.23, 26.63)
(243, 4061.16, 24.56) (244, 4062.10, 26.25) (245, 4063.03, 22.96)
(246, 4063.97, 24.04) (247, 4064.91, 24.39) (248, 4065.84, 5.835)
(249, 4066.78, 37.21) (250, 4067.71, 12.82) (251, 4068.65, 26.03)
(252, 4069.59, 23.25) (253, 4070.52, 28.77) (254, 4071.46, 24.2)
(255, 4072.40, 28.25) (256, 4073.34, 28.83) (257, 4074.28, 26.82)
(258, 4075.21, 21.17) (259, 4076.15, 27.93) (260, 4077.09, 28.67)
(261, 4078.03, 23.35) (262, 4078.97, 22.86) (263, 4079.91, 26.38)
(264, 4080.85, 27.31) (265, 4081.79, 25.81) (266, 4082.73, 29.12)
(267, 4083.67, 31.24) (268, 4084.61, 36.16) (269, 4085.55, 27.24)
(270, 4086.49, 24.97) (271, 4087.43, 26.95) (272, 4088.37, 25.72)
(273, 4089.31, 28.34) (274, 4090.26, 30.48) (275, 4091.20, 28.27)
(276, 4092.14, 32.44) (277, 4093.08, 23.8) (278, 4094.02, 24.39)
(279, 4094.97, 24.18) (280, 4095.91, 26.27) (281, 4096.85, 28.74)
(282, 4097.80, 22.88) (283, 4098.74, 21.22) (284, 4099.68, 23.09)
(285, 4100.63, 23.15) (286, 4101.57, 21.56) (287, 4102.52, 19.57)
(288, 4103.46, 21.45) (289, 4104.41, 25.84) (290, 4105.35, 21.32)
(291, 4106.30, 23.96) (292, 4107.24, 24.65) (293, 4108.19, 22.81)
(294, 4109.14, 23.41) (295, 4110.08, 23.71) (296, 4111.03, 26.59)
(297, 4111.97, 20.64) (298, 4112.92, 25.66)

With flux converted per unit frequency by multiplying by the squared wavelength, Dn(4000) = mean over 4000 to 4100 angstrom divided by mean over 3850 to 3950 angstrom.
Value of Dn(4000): 1.71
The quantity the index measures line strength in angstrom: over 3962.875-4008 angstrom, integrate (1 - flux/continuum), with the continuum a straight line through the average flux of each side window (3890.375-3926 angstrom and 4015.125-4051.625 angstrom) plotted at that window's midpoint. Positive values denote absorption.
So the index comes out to 6.9 angstrom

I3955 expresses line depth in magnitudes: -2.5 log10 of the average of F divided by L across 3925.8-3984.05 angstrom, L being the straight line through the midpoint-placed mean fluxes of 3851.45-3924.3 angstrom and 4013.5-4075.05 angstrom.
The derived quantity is 0.342 mag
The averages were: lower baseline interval 17.6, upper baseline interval 26.5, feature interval 15.7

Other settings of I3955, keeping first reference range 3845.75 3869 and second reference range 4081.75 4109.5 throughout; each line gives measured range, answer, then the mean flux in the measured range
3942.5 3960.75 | 0.06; 19.4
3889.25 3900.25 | 0.11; 16.7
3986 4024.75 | -0.16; 26.1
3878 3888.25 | 0.23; 14.6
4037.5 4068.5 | -0.08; 25.9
